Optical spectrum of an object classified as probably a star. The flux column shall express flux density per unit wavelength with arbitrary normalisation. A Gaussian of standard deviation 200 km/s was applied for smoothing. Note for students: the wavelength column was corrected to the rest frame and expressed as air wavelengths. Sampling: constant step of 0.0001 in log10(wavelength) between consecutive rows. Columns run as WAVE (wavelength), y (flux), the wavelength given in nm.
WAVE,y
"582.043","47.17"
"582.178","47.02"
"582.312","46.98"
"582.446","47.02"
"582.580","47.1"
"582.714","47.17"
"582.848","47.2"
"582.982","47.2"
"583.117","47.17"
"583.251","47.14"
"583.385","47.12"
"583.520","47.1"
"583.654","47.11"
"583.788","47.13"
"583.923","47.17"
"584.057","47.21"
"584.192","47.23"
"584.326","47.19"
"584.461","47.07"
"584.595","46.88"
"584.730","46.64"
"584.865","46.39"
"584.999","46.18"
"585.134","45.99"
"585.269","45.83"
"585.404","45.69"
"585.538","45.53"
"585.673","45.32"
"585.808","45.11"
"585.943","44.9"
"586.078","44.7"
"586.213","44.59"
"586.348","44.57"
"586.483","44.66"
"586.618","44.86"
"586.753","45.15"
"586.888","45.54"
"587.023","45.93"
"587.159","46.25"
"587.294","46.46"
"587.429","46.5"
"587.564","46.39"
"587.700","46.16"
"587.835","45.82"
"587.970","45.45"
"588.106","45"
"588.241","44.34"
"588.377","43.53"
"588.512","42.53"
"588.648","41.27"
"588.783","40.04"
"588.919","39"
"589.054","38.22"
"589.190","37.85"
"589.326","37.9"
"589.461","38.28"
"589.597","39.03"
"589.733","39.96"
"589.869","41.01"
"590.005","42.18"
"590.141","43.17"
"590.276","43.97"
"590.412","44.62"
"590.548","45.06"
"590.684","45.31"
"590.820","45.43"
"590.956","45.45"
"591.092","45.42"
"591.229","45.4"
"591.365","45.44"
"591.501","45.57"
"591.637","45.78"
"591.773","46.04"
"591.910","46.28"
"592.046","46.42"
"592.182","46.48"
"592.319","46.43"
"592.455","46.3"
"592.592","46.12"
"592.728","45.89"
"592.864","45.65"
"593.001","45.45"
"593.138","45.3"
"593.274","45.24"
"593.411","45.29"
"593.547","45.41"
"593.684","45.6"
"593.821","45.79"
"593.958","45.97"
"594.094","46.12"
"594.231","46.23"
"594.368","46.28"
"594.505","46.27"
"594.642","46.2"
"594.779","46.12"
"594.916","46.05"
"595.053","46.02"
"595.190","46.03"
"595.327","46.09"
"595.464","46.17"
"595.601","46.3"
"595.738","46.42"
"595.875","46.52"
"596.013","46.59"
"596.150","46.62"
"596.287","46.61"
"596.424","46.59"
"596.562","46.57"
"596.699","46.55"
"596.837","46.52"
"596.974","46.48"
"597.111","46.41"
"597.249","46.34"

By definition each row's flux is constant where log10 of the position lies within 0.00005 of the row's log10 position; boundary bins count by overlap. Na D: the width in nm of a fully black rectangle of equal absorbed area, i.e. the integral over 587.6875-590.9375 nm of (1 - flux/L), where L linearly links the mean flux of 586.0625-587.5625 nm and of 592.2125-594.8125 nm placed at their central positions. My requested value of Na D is 0.24 nm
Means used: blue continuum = 45.5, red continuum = 45.9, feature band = 42.3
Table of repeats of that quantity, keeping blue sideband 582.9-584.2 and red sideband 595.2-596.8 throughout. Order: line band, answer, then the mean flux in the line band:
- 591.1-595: 0.06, 45.9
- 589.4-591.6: 0.15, 43.5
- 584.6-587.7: 0.09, 45.6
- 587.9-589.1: 0.12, 42.2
